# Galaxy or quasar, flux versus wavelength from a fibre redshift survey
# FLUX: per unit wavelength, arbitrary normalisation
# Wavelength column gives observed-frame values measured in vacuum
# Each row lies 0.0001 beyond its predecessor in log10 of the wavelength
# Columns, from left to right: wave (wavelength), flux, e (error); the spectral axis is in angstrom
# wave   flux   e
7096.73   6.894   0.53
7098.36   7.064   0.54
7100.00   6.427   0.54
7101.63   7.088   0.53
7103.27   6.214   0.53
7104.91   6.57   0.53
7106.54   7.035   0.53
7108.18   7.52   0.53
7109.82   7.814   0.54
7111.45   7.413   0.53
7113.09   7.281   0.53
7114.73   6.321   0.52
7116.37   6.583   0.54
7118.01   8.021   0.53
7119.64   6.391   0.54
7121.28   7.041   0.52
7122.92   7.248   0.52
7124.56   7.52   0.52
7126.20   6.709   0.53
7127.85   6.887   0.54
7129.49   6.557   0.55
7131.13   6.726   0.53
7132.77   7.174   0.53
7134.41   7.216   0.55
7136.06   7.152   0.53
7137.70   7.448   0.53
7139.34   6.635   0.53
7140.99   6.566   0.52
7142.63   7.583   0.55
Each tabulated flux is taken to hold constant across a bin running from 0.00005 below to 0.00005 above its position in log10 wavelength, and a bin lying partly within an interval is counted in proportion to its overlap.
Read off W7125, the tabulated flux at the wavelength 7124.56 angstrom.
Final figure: 7.52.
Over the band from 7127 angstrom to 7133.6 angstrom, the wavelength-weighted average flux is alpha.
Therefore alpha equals 6.84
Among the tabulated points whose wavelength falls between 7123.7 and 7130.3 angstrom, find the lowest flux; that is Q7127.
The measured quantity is 6.557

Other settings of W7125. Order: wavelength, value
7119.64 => 6.391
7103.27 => 6.214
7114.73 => 6.321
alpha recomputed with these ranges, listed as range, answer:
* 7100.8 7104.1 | 6.64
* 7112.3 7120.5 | 6.92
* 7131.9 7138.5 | 7.24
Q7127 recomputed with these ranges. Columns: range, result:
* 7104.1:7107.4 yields 6.57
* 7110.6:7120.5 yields 6.321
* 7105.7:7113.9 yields 7.035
